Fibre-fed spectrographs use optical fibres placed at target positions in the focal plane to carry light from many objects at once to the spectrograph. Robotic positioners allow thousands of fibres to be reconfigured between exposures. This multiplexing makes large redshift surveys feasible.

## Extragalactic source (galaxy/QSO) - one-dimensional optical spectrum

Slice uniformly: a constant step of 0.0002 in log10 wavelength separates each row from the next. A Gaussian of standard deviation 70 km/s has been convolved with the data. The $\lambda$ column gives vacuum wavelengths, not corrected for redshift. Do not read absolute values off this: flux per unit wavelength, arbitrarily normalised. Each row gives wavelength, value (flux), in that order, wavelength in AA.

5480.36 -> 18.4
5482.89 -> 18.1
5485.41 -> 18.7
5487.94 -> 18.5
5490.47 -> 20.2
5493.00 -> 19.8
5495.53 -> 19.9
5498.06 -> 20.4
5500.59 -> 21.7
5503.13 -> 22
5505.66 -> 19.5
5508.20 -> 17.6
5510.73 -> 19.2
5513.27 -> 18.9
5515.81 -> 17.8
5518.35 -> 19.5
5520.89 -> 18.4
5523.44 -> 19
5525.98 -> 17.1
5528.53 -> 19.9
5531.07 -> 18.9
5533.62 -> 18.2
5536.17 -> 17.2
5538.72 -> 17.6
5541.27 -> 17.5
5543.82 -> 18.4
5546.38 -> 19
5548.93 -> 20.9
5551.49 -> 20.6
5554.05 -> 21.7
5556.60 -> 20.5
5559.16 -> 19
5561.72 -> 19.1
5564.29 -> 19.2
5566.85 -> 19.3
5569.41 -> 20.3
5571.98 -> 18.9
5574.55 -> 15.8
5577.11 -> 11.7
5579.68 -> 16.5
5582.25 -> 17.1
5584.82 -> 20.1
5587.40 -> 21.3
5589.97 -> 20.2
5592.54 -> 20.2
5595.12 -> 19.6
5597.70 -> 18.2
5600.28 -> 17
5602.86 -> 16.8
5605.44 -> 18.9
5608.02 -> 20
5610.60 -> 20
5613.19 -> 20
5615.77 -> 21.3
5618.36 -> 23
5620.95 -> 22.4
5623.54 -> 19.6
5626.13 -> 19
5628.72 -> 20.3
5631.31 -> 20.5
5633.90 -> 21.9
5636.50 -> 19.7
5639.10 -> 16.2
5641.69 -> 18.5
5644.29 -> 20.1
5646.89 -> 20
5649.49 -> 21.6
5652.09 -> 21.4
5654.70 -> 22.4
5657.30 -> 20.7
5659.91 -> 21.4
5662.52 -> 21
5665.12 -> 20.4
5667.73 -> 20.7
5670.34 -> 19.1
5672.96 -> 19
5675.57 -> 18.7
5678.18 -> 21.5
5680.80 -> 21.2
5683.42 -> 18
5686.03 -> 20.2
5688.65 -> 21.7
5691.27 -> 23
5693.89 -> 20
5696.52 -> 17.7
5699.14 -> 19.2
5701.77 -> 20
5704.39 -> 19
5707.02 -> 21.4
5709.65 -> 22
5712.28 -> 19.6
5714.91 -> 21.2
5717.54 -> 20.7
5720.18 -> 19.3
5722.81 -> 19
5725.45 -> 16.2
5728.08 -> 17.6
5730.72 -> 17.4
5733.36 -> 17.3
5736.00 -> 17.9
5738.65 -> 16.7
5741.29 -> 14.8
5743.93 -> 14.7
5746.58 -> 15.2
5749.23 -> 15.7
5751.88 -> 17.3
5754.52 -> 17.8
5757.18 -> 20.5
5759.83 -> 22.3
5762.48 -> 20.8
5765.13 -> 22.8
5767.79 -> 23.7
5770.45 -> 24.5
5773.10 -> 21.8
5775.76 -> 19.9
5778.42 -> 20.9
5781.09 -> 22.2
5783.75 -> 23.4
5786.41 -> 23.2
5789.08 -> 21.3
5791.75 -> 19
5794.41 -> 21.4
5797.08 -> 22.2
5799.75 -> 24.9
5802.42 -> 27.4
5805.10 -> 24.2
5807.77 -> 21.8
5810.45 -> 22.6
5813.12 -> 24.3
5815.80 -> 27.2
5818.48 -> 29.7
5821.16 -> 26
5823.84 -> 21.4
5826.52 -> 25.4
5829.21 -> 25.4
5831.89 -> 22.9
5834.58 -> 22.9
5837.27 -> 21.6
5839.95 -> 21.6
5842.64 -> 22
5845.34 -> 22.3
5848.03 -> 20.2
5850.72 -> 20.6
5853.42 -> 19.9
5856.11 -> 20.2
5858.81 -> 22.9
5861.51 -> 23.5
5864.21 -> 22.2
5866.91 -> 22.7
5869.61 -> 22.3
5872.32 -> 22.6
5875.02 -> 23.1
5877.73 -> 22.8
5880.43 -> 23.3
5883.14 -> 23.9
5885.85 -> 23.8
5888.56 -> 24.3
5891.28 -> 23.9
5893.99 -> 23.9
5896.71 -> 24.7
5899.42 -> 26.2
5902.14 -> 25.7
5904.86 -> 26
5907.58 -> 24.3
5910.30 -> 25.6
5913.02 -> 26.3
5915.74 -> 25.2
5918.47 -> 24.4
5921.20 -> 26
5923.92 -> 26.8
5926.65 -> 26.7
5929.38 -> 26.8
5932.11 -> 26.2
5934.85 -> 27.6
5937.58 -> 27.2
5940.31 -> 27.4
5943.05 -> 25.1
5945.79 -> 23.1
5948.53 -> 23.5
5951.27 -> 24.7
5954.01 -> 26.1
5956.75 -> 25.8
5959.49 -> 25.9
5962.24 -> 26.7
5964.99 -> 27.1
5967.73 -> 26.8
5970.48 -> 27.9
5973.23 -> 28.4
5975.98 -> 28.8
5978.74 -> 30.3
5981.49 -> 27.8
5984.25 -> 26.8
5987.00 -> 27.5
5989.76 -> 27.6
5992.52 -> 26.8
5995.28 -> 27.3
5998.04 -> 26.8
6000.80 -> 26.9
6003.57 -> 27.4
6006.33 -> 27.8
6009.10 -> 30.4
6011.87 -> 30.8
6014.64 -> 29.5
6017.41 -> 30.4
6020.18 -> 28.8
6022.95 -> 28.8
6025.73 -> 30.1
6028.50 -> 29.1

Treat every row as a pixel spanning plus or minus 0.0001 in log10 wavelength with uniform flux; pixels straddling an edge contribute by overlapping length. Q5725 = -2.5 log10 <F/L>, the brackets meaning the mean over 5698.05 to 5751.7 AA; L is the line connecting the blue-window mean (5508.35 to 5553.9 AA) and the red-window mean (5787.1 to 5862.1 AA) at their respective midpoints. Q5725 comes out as 0.18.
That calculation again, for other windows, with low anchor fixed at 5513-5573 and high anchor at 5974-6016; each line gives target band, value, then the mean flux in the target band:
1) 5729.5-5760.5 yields 0.322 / 17.2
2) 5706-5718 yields 0.073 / 21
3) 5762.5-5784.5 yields 0.067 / 22.3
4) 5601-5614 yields 0.074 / 19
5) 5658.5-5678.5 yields 0.073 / 20.2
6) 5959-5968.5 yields 0.034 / 26.7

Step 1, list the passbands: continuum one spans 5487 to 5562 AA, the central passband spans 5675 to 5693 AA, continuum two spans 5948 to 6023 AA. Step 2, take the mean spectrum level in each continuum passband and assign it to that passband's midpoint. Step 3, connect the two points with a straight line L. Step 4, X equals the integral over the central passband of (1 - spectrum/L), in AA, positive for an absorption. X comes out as 1.2 AA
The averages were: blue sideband 19.3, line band 20.7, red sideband 27.7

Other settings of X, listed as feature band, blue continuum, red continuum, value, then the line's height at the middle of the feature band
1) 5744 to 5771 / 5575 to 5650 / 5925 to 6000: 3.3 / 22.4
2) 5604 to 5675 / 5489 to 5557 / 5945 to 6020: 3.4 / 21.4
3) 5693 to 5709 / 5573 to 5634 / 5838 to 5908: 0.7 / 20.6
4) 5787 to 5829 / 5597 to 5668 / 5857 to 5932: -1.7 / 23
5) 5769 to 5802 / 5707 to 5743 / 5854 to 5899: -3.0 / 20.4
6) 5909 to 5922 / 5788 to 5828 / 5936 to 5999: 0.2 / 25.8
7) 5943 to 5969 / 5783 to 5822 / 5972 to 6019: 1.8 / 27.4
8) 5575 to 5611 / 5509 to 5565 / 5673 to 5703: 2.0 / 19.4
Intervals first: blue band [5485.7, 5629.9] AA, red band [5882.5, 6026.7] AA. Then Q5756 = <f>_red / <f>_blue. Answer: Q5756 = 1.39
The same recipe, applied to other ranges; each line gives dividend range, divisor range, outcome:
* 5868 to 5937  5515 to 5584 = 1.35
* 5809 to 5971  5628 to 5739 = 1.23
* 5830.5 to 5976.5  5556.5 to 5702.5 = 1.24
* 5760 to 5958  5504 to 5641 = 1.25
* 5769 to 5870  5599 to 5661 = 1.14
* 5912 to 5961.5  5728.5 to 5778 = 1.36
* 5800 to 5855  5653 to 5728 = 1.17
